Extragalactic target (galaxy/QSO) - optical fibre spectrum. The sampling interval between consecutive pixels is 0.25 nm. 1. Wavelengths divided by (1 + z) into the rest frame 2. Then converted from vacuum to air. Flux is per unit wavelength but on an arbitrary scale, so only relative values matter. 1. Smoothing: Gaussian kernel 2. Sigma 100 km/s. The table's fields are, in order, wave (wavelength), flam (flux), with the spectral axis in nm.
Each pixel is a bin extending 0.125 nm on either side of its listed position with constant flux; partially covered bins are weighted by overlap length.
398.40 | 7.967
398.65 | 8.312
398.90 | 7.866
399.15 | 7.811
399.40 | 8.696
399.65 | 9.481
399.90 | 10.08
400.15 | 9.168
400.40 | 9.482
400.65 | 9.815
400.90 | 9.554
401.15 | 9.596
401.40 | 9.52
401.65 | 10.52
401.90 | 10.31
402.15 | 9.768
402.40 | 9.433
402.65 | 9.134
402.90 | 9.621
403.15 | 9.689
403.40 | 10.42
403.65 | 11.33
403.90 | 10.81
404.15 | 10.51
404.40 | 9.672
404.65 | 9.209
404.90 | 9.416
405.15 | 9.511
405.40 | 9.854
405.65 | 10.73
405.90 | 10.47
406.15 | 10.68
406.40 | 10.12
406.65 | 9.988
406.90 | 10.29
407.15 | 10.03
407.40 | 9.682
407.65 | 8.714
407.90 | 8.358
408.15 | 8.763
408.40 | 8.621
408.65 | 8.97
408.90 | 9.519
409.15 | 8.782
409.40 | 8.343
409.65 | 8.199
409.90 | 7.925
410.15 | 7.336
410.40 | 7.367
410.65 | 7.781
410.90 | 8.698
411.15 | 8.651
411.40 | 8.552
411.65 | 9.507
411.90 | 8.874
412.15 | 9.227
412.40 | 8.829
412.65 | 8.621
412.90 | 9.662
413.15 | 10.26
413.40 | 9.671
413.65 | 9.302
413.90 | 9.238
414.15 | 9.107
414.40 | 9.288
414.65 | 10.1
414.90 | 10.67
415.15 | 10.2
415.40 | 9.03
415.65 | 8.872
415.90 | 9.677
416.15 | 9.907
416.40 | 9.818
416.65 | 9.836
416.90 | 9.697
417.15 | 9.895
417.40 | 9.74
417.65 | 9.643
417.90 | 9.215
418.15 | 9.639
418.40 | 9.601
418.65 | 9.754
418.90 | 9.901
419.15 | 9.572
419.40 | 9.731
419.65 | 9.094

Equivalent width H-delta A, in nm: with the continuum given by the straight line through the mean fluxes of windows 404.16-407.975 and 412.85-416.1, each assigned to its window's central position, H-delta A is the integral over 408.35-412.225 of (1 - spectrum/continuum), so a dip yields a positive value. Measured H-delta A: 0.483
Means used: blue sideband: 9.82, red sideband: 9.63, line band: 8.51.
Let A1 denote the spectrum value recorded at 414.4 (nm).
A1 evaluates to 9.288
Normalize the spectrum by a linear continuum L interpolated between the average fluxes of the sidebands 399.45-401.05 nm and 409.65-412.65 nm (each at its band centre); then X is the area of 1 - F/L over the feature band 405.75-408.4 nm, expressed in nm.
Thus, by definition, -0.24 nm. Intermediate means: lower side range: 9.55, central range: 9.67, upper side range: 8.43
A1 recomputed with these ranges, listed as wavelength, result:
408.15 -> 8.763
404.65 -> 9.209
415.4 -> 9.03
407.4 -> 9.682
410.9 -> 8.698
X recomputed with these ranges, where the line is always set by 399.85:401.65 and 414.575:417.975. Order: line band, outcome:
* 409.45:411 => 0.29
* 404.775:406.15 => -0.05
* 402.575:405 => -0.09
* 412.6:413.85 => 0.02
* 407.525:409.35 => 0.17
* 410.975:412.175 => 0.10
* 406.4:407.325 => -0.04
